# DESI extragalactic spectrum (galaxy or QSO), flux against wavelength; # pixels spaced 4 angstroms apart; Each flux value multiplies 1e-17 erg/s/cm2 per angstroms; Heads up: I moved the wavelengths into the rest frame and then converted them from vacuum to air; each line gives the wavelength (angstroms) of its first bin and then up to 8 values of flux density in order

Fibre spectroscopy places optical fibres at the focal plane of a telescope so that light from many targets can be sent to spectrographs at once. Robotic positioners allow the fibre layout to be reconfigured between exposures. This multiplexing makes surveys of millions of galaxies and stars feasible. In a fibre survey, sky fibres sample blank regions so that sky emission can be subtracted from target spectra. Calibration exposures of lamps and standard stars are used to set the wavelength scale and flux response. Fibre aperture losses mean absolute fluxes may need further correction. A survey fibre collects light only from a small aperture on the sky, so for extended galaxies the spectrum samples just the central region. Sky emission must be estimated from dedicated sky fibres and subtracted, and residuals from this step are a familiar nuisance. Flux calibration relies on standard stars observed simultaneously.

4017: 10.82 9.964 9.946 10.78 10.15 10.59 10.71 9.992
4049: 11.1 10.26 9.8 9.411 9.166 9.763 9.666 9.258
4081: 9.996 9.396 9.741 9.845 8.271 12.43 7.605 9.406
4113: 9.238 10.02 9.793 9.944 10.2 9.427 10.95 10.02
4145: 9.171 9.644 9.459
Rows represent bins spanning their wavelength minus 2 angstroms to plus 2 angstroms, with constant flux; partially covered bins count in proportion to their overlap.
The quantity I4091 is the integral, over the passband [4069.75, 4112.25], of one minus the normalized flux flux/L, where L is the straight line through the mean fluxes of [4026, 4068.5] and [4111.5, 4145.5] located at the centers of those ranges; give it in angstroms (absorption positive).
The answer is 1.99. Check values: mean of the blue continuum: 10.2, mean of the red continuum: 9.9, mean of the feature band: 9.56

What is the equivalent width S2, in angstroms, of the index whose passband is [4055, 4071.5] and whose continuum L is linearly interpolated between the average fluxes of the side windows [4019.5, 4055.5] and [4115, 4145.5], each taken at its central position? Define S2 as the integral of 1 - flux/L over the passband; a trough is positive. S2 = 1.2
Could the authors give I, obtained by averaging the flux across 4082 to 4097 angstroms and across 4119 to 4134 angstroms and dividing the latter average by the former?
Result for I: 1.0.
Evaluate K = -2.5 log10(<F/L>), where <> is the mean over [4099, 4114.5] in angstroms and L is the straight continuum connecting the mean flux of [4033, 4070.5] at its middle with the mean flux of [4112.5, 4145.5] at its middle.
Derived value 0.03 mag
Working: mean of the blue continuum 10.1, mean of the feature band 9.68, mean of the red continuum 9.92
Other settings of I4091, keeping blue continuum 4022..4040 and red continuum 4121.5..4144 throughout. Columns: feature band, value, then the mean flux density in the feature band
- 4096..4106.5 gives 0.5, 9.63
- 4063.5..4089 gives 1.6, 9.56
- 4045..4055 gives -0.2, 10.5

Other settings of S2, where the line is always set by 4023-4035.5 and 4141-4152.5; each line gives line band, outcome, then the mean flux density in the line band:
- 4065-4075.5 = 0.5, 9.59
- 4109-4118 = 0.2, 9.54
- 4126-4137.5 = -0.5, 10.1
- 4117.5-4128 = -0.3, 9.92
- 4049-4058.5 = -0.1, 10.3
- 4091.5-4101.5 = 0.0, 9.86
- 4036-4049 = -0.4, 10.5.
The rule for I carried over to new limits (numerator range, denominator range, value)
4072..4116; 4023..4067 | 0.94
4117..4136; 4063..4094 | 1.03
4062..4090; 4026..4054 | 0.91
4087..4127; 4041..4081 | 0.97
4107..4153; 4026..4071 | 0.96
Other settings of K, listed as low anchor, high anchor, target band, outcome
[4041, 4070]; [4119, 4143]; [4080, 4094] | 0.033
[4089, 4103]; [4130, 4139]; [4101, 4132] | 0.056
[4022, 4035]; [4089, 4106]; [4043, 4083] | 0.014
